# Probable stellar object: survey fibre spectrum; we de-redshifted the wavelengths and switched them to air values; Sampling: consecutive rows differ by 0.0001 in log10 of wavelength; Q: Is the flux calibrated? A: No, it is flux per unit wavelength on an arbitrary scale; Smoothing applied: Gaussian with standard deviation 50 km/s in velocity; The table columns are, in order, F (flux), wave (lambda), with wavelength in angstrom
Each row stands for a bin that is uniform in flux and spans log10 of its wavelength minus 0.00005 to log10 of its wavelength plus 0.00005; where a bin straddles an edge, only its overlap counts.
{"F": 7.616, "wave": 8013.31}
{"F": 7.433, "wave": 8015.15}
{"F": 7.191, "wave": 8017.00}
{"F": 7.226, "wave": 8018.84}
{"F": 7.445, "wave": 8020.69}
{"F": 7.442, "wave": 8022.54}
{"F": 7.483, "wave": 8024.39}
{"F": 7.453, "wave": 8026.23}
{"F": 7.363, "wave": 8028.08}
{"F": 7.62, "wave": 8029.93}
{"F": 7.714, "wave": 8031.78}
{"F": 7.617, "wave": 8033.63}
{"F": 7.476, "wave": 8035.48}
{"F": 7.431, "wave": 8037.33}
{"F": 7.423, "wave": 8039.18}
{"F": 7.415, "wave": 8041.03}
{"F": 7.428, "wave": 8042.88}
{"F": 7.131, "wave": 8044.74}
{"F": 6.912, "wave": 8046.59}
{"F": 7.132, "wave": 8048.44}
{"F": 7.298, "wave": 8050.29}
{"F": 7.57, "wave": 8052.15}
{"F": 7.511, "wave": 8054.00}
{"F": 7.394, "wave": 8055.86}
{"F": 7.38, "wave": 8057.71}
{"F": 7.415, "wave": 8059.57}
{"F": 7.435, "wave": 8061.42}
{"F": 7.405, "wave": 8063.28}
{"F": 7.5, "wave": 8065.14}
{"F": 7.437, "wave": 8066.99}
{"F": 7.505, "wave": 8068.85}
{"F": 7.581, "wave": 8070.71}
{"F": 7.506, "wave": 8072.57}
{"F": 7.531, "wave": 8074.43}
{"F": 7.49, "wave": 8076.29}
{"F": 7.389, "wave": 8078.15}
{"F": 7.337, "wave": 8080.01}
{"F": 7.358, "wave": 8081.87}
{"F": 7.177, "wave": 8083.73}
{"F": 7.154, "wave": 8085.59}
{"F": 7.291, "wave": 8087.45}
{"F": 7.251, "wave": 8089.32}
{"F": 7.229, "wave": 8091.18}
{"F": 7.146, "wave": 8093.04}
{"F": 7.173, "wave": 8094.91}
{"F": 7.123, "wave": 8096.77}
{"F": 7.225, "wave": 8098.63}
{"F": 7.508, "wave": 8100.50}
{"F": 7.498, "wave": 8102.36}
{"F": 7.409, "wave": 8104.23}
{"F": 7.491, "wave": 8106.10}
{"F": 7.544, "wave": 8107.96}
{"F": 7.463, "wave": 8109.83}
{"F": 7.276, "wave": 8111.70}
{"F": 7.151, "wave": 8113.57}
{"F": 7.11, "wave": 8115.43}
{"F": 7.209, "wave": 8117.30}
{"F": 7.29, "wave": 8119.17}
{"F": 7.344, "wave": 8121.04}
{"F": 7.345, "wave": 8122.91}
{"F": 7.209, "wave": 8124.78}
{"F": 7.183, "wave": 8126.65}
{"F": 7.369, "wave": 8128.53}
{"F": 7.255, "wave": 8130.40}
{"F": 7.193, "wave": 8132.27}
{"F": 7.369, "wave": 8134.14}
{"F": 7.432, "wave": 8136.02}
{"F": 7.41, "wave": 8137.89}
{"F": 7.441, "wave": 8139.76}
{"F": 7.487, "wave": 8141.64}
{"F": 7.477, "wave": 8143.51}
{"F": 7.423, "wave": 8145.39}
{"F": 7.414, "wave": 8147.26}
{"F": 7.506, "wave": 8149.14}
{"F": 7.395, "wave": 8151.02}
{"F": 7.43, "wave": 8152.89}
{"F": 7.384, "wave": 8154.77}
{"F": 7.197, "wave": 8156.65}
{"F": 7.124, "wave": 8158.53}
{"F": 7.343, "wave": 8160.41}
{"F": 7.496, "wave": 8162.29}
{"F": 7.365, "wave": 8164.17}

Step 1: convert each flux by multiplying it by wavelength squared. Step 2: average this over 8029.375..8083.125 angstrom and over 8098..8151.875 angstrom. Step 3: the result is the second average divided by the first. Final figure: 1.01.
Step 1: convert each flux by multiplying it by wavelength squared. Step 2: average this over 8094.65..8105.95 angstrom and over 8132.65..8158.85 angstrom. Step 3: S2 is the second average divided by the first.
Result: 1.02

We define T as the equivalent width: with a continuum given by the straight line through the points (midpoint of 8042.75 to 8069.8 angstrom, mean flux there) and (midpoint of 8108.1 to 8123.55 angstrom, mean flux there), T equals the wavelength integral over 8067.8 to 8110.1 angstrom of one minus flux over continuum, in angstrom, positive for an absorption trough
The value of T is -0.25 angstrom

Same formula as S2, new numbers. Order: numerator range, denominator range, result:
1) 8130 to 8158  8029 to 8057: 1.02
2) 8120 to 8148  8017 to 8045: 1.01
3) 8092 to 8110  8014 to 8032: 1.01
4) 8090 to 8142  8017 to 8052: 1.01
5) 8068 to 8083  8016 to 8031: 1.02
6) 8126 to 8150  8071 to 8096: 1.02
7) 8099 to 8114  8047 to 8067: 1.02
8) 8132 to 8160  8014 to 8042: 1.02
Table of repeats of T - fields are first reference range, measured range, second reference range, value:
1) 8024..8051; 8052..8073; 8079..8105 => -0.36 angstrom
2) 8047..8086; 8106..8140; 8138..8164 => 0.38 angstrom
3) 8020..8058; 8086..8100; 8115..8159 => 0.30 angstrom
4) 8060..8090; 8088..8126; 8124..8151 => 0.43 angstrom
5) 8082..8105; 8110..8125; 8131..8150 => 0.18 angstrom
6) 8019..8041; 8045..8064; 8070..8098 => 0.18 angstrom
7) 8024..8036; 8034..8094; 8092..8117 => 0.57 angstrom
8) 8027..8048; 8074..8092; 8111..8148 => 0.12 angstrom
